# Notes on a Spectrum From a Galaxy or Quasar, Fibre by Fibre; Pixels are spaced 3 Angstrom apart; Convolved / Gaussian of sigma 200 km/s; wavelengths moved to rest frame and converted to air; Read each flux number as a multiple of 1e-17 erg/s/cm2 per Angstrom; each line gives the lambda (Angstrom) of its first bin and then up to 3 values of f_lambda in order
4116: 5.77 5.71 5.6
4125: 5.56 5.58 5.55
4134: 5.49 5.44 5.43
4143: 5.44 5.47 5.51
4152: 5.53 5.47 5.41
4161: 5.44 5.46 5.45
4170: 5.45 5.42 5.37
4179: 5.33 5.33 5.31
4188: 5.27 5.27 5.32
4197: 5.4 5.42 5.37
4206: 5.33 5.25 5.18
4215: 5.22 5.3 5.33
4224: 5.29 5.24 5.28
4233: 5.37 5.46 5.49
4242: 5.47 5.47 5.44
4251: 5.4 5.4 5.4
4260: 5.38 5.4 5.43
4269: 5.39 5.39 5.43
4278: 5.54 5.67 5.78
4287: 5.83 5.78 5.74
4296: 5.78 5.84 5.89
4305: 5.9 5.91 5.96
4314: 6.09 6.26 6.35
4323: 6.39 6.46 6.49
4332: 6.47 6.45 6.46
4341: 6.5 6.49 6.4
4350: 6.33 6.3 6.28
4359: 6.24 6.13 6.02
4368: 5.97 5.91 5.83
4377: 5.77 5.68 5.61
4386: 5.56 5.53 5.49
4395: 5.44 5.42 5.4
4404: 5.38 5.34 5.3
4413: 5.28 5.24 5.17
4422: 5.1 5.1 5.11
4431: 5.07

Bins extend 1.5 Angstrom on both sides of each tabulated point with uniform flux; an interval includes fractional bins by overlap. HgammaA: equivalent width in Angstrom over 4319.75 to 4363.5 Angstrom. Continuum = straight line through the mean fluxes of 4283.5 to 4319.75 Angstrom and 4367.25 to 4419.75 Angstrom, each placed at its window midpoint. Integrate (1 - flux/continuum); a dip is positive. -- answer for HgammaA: -4.9 Angstrom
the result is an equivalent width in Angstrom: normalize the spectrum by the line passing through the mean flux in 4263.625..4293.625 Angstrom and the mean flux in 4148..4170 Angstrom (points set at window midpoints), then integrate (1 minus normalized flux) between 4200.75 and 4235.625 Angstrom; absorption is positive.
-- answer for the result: 1.45 Angstrom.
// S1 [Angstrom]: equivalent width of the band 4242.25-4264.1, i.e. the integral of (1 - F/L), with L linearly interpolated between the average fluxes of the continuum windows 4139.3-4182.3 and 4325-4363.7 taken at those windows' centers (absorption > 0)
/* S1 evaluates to 1.8 Angstrom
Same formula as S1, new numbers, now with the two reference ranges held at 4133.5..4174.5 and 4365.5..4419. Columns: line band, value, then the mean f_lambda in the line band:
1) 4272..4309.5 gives -1.6 Angstrom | 5.74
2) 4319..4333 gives -2.3 Angstrom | 6.43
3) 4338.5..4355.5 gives -2.7 Angstrom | 6.4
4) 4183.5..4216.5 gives 1.0 Angstrom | 5.3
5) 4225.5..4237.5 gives 0.3 Angstrom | 5.34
